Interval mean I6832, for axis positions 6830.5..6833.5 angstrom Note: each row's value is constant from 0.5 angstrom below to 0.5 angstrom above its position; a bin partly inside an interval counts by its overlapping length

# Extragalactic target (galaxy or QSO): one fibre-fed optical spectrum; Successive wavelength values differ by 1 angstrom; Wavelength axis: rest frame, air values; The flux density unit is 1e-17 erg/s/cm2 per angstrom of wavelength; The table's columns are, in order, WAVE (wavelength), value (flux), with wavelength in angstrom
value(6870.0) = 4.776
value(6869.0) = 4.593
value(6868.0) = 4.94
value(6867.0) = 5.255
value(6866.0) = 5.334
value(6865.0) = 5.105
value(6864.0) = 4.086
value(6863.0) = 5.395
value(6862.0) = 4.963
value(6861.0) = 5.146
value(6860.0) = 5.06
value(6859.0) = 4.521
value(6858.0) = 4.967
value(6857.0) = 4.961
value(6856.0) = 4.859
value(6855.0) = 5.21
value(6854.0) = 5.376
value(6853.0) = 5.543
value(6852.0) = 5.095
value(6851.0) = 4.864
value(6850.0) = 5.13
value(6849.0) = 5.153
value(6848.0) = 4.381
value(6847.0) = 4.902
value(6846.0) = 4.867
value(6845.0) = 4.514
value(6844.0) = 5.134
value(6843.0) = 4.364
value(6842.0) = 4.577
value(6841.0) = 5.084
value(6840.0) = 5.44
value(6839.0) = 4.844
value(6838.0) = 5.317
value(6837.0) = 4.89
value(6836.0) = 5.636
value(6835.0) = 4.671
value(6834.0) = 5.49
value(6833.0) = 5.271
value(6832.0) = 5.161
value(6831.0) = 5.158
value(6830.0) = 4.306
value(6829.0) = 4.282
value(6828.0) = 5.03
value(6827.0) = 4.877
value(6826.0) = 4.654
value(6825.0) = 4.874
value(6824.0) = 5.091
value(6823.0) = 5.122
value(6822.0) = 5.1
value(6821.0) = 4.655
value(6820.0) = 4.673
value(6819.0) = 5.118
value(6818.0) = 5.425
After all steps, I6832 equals 5.2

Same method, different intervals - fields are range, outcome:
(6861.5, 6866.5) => 4.98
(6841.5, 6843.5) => 4.47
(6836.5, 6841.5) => 5.12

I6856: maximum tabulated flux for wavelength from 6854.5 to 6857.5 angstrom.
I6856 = 5.21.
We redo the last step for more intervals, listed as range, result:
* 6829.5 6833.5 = 5.271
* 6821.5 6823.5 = 5.122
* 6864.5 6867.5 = 5.334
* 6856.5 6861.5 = 5.146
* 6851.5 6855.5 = 5.543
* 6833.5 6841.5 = 5.636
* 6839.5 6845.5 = 5.44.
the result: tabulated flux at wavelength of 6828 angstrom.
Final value 5.03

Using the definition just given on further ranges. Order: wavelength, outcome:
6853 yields 5.543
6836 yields 5.636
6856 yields 4.859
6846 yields 4.867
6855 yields 5.21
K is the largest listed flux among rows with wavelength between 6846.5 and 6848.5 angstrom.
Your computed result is 4.902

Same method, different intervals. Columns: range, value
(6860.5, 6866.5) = 5.395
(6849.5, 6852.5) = 5.13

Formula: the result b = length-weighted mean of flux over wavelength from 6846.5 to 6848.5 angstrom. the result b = 4.64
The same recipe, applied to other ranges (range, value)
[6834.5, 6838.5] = 5.13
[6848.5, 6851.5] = 5.05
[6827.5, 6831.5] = 4.69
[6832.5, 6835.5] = 5.14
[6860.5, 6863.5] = 5.17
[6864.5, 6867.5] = 5.23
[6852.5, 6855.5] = 5.38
